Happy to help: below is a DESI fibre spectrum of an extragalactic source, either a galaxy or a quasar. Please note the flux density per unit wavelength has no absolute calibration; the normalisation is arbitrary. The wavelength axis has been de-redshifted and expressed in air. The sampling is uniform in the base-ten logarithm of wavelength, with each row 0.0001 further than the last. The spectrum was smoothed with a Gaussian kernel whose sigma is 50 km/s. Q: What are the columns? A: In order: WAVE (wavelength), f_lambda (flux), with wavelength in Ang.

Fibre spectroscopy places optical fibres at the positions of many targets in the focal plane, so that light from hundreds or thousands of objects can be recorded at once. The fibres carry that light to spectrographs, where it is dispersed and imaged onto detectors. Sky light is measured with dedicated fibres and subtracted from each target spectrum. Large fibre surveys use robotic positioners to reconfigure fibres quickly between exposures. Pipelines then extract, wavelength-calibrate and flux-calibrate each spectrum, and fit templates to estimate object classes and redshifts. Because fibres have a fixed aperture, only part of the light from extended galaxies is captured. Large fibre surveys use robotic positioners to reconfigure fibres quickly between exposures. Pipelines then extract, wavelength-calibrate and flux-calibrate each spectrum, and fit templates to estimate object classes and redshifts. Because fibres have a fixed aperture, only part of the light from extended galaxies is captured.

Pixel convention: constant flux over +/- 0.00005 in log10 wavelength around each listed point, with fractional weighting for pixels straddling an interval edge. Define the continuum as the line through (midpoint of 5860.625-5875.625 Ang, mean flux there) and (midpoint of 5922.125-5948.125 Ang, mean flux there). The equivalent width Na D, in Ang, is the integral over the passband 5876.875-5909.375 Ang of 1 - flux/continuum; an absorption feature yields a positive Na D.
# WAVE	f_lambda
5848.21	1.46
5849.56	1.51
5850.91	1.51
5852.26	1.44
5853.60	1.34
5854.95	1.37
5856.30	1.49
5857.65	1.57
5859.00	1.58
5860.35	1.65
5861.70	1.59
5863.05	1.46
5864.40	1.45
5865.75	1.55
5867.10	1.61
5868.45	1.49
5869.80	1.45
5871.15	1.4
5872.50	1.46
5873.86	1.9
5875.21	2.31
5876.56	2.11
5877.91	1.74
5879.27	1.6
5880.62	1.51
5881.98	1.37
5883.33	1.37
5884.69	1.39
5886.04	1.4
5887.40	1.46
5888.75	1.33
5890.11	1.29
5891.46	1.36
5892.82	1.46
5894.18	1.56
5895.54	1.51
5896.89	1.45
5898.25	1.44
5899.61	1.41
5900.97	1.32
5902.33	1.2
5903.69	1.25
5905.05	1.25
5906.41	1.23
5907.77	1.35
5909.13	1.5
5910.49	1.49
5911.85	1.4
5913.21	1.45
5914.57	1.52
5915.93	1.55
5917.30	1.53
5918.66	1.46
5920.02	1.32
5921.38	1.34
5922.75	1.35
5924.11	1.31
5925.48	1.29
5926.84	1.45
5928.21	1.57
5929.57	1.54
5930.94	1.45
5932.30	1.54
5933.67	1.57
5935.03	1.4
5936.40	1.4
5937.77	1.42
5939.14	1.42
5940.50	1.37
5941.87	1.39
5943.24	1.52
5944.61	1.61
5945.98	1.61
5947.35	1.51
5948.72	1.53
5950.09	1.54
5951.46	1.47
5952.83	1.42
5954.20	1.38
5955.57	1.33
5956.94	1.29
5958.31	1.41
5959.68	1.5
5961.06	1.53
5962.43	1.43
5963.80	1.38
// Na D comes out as 2.8 Ang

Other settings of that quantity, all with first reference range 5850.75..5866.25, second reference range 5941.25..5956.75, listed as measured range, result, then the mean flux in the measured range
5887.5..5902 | 0.78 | 1.41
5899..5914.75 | 1.36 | 1.36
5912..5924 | 0.42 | 1.43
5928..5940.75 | 0.11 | 1.47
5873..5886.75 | -1.59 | 1.67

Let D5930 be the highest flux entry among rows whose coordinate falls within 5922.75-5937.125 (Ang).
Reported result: 1.57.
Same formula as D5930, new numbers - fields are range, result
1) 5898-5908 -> 1.44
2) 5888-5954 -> 1.61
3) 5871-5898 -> 2.31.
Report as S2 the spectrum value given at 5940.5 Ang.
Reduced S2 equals 1.37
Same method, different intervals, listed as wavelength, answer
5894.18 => 1.56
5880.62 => 1.51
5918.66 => 1.46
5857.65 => 1.57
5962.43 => 1.43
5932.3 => 1.54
